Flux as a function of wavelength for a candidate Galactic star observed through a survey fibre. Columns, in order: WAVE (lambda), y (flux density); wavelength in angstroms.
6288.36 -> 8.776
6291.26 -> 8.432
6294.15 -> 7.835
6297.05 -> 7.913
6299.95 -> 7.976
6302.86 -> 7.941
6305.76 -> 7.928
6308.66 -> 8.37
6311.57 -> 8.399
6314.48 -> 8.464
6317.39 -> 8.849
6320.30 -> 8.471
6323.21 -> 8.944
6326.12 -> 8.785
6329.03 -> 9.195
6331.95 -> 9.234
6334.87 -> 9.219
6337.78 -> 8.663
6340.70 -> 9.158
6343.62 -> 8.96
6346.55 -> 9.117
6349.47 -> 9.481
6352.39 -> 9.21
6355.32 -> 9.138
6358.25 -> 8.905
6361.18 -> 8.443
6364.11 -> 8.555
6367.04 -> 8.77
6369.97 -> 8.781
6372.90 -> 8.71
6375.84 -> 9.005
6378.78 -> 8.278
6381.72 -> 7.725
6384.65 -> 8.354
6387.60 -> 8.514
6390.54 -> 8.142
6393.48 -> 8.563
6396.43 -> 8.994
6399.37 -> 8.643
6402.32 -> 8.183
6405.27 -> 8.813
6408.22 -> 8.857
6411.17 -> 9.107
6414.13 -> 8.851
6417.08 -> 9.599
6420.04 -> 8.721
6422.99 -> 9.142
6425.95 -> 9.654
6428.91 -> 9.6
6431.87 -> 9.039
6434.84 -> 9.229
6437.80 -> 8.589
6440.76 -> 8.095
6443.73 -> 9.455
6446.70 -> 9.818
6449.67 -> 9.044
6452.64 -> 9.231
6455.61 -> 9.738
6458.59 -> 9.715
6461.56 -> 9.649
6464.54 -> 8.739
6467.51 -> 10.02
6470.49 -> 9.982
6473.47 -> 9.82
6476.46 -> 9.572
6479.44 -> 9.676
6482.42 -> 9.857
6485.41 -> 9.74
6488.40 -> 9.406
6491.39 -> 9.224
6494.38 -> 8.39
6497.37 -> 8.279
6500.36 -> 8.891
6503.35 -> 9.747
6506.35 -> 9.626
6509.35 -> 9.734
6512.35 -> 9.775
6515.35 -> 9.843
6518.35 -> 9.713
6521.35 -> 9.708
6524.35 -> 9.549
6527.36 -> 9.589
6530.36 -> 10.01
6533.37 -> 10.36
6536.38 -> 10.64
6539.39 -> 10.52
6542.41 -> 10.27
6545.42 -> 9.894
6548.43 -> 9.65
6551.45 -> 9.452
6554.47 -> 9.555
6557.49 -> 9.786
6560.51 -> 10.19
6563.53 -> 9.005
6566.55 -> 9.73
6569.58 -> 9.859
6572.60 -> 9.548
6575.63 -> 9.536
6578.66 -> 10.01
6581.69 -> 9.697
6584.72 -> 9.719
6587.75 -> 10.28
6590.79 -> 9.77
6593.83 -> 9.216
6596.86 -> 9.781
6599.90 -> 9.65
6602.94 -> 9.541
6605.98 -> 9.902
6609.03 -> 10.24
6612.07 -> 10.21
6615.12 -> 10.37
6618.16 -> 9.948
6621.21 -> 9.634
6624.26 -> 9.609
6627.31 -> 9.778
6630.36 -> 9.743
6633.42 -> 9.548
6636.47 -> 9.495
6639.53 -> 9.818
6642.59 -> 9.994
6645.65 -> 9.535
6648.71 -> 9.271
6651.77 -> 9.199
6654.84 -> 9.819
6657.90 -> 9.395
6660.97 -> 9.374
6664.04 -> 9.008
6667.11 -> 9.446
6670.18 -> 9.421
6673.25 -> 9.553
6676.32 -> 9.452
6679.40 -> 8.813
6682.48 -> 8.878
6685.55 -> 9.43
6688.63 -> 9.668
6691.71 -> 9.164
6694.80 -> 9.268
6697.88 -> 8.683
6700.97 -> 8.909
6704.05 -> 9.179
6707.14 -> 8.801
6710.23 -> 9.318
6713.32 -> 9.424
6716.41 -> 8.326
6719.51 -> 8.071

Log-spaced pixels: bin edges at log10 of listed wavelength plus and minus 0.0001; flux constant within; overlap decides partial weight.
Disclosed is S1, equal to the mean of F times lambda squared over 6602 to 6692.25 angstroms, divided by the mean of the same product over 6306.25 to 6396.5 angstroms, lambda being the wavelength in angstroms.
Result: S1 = 1.20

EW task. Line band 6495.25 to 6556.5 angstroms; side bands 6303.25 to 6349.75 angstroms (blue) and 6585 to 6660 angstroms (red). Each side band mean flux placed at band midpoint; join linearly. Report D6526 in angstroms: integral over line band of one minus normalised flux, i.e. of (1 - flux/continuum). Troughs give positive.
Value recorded -1.9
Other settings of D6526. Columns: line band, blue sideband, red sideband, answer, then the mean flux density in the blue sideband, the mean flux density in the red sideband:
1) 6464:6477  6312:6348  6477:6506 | -0.7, 8.91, 9.27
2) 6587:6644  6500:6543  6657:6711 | -1.9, 9.88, 9.2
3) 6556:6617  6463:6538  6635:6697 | -2.0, 9.6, 9.39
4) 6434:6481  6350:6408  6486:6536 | -1.2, 8.64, 9.52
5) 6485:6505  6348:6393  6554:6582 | 0.5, 8.67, 9.7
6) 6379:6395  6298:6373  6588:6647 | 1.2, 8.75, 9.79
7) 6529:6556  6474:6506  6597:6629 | -1.4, 9.31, 9.88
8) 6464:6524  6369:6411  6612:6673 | -3.4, 8.56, 9.61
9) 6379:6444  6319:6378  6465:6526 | 2.8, 8.93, 9.51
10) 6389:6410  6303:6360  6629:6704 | 0.8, 8.85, 9.36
